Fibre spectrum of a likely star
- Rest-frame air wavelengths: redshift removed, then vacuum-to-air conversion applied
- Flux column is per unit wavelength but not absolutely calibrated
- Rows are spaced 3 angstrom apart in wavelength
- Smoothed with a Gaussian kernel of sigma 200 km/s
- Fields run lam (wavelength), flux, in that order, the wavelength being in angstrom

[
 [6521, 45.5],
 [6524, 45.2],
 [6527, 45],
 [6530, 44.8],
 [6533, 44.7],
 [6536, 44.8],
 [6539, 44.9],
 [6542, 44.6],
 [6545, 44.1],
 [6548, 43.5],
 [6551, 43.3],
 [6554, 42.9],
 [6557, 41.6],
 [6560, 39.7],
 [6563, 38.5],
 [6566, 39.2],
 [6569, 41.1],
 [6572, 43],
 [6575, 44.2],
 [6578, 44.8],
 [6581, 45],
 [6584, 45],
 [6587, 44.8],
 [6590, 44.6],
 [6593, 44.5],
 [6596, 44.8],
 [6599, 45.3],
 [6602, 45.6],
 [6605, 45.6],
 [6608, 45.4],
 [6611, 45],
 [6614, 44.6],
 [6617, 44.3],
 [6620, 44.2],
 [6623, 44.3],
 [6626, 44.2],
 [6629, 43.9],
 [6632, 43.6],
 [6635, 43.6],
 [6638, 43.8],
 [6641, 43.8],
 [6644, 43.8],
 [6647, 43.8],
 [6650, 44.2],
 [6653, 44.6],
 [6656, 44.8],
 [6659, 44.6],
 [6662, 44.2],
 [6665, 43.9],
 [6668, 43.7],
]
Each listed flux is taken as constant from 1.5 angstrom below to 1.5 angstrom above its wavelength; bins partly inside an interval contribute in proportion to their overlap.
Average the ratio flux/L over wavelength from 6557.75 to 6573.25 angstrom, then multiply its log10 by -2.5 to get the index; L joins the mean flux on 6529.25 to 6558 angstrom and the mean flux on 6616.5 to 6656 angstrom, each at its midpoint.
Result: 0.09 mag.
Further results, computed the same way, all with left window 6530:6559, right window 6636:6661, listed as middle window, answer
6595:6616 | -0.028 mag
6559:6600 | 0.018 mag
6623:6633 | 0.003 mag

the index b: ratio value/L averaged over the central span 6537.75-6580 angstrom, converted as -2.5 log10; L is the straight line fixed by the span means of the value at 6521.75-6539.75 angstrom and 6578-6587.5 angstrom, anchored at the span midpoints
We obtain 0.06 mag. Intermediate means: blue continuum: 44.9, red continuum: 44.9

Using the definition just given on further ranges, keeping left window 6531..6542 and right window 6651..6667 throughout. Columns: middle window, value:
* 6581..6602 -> -0.01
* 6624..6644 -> 0.02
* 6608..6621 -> 0.00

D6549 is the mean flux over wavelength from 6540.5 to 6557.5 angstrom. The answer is 43.4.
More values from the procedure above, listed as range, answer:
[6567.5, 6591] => 44.1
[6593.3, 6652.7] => 44.4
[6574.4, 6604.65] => 44.9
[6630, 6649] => 43.8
